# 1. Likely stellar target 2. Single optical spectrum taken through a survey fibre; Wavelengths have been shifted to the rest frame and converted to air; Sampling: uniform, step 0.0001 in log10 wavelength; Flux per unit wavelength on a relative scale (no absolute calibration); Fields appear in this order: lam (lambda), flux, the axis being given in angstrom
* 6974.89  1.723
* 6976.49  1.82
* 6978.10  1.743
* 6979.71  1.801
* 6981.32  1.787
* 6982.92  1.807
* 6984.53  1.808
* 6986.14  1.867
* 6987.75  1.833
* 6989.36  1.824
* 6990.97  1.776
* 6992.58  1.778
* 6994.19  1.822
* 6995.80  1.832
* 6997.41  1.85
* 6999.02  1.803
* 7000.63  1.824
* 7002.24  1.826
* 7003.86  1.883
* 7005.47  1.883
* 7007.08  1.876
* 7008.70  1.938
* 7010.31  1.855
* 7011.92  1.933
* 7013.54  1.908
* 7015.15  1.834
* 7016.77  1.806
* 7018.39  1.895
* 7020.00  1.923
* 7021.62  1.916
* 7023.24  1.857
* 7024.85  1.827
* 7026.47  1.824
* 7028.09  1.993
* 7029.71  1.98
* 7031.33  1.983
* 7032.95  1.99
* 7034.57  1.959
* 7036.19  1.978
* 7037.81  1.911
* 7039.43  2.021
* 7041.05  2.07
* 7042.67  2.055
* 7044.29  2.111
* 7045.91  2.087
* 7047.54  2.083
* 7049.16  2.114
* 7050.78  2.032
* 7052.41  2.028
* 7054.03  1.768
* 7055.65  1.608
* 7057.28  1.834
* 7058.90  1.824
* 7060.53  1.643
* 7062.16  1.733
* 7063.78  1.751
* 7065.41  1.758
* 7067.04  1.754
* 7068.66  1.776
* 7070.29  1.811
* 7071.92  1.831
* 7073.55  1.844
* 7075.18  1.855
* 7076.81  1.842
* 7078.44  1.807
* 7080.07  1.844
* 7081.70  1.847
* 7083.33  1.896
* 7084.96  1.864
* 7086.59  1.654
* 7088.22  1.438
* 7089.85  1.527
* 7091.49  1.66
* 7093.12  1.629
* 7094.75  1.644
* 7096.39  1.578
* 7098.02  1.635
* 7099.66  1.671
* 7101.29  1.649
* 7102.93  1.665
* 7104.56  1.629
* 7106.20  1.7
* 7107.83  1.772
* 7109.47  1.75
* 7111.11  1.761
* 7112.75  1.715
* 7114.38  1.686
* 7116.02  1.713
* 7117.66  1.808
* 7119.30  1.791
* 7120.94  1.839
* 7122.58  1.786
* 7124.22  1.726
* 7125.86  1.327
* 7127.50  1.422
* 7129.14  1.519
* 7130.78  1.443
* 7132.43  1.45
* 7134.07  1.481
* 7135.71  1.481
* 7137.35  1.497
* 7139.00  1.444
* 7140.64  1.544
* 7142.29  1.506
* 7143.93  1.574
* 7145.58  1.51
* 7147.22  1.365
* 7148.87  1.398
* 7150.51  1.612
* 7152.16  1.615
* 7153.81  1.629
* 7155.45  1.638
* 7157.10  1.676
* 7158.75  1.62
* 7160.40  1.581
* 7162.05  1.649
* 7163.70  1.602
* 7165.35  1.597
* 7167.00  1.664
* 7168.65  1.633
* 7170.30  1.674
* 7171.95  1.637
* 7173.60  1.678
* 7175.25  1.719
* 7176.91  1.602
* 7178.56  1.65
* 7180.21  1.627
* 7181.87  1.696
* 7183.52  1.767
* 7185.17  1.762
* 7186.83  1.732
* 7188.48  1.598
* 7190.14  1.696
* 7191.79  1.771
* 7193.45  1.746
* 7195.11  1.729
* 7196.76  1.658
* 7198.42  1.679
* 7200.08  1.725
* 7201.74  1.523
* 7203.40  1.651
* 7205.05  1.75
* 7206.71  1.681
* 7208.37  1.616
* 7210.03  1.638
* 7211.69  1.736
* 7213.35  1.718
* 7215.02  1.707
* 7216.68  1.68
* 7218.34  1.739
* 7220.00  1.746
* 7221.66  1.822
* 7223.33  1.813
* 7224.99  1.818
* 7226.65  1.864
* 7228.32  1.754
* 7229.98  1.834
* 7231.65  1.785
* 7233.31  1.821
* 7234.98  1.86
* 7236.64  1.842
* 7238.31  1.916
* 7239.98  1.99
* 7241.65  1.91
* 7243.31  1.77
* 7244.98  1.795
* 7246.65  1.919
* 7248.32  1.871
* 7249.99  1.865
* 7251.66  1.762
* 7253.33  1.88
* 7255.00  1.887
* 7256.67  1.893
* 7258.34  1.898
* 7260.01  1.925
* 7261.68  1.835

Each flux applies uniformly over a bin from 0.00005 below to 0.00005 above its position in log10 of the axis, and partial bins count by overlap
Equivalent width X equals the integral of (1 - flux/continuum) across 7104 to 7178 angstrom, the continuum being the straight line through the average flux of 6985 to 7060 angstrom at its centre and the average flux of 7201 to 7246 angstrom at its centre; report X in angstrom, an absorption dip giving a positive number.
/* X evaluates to 8.7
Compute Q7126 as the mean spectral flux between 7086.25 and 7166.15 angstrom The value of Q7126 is 1.6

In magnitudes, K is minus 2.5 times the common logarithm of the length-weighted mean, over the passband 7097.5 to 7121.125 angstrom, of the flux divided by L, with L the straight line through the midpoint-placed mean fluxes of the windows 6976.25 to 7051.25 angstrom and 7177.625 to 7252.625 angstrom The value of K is 0.07 mag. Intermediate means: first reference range 1.9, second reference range 1.76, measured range 1.72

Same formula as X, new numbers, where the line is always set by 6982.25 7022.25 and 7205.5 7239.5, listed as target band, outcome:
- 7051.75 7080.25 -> 0.6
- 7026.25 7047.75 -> -2.0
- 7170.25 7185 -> 0.9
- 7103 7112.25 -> 0.5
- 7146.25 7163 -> 2.0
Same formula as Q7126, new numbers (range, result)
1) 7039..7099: 1.82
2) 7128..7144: 1.49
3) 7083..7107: 1.65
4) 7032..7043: 2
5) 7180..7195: 1.71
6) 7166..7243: 1.73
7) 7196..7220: 1.68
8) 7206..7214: 1.68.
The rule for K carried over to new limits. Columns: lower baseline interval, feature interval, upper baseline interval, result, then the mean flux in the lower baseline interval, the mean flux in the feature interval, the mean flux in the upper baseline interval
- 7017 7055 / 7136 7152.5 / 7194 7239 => 0.217 mag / 1.97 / 1.5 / 1.74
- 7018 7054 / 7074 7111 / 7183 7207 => 0.103 mag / 1.98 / 1.71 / 1.7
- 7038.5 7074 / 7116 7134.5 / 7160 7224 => 0.115 mag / 1.89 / 1.61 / 1.68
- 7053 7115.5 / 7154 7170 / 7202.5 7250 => 0.084 mag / 1.73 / 1.63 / 1.79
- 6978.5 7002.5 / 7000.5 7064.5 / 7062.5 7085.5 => -0.055 mag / 1.81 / 1.91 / 1.82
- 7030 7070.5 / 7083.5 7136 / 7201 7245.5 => 0.136 mag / 1.91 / 1.64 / 1.77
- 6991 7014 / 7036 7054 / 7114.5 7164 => -0.153 mag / 1.85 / 2.04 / 1.58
